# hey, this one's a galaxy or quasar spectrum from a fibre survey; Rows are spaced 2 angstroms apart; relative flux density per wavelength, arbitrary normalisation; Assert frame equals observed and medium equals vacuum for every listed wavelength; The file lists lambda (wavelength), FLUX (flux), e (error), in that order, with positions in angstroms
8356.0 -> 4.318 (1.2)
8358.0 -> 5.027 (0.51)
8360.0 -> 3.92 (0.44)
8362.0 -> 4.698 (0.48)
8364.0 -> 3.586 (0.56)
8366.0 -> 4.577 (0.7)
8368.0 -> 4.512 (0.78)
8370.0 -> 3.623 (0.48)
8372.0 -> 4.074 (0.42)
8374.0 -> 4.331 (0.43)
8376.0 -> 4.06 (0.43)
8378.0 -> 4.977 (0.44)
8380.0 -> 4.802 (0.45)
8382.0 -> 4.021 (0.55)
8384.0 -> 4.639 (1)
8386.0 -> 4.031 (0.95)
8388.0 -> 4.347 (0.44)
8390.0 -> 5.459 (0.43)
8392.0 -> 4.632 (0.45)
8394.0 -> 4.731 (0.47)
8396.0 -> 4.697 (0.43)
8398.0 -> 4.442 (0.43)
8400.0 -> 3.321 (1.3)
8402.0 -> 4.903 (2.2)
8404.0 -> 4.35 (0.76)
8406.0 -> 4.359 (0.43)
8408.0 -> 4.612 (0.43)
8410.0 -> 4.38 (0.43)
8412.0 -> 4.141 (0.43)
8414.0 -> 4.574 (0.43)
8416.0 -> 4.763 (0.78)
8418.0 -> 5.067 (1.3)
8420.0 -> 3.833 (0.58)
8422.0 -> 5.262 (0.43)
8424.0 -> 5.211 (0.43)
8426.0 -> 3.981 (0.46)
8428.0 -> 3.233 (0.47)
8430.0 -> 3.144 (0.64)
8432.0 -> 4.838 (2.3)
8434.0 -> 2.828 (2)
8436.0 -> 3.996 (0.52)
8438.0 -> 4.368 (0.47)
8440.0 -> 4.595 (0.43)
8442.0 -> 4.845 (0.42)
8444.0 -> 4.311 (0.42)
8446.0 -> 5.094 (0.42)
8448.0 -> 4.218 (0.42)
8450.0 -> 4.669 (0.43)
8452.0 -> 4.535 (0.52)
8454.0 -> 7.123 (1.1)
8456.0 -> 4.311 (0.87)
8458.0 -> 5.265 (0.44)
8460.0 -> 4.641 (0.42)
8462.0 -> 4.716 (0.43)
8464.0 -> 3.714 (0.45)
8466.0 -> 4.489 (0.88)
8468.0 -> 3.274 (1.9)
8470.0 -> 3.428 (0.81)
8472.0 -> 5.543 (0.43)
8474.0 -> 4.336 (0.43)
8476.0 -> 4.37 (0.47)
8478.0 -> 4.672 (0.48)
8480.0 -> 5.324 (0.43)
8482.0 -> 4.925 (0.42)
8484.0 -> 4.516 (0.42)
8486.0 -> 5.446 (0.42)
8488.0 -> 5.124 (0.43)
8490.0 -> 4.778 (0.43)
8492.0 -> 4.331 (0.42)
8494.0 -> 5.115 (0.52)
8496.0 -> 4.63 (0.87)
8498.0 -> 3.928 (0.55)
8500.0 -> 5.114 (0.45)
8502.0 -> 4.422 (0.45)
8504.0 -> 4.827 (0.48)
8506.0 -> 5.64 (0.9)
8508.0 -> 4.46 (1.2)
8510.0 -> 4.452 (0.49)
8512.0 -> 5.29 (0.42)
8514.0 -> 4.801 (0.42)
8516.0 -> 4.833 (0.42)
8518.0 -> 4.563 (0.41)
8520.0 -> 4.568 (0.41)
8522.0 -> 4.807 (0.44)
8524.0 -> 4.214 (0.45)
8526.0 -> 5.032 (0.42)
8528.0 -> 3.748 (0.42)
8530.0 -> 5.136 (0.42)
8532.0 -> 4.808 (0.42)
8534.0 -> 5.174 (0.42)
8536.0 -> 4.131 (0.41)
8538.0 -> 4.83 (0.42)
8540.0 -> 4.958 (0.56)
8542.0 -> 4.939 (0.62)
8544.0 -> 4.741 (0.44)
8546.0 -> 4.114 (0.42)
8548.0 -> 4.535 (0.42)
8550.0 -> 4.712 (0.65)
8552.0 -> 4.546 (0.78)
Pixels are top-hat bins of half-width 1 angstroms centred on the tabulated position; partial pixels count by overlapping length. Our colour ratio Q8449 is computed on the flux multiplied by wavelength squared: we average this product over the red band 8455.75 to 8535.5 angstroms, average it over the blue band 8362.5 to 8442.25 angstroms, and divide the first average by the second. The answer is 1.10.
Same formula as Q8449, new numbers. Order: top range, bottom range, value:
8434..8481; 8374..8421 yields 1.03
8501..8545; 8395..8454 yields 1.10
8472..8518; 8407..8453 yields 1.12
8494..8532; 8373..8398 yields 1.06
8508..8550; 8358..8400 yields 1.10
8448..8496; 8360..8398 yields 1.09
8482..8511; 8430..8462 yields 1.05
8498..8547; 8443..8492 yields 1.02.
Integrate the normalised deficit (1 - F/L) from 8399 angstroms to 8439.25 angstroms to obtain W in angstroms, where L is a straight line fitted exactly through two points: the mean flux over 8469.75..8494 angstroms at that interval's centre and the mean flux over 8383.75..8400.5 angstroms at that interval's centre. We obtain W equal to 2.9 angstroms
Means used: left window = 4.5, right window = 4.79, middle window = 4.26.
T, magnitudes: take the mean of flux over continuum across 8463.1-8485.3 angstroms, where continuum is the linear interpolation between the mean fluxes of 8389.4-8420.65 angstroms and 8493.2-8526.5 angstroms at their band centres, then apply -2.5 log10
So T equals 0.05 mag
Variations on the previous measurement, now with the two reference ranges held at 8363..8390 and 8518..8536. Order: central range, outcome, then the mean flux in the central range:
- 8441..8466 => -0.07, 4.77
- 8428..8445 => 0.10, 4.06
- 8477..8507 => -0.06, 4.85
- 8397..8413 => 0.02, 4.31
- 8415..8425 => -0.10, 4.83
